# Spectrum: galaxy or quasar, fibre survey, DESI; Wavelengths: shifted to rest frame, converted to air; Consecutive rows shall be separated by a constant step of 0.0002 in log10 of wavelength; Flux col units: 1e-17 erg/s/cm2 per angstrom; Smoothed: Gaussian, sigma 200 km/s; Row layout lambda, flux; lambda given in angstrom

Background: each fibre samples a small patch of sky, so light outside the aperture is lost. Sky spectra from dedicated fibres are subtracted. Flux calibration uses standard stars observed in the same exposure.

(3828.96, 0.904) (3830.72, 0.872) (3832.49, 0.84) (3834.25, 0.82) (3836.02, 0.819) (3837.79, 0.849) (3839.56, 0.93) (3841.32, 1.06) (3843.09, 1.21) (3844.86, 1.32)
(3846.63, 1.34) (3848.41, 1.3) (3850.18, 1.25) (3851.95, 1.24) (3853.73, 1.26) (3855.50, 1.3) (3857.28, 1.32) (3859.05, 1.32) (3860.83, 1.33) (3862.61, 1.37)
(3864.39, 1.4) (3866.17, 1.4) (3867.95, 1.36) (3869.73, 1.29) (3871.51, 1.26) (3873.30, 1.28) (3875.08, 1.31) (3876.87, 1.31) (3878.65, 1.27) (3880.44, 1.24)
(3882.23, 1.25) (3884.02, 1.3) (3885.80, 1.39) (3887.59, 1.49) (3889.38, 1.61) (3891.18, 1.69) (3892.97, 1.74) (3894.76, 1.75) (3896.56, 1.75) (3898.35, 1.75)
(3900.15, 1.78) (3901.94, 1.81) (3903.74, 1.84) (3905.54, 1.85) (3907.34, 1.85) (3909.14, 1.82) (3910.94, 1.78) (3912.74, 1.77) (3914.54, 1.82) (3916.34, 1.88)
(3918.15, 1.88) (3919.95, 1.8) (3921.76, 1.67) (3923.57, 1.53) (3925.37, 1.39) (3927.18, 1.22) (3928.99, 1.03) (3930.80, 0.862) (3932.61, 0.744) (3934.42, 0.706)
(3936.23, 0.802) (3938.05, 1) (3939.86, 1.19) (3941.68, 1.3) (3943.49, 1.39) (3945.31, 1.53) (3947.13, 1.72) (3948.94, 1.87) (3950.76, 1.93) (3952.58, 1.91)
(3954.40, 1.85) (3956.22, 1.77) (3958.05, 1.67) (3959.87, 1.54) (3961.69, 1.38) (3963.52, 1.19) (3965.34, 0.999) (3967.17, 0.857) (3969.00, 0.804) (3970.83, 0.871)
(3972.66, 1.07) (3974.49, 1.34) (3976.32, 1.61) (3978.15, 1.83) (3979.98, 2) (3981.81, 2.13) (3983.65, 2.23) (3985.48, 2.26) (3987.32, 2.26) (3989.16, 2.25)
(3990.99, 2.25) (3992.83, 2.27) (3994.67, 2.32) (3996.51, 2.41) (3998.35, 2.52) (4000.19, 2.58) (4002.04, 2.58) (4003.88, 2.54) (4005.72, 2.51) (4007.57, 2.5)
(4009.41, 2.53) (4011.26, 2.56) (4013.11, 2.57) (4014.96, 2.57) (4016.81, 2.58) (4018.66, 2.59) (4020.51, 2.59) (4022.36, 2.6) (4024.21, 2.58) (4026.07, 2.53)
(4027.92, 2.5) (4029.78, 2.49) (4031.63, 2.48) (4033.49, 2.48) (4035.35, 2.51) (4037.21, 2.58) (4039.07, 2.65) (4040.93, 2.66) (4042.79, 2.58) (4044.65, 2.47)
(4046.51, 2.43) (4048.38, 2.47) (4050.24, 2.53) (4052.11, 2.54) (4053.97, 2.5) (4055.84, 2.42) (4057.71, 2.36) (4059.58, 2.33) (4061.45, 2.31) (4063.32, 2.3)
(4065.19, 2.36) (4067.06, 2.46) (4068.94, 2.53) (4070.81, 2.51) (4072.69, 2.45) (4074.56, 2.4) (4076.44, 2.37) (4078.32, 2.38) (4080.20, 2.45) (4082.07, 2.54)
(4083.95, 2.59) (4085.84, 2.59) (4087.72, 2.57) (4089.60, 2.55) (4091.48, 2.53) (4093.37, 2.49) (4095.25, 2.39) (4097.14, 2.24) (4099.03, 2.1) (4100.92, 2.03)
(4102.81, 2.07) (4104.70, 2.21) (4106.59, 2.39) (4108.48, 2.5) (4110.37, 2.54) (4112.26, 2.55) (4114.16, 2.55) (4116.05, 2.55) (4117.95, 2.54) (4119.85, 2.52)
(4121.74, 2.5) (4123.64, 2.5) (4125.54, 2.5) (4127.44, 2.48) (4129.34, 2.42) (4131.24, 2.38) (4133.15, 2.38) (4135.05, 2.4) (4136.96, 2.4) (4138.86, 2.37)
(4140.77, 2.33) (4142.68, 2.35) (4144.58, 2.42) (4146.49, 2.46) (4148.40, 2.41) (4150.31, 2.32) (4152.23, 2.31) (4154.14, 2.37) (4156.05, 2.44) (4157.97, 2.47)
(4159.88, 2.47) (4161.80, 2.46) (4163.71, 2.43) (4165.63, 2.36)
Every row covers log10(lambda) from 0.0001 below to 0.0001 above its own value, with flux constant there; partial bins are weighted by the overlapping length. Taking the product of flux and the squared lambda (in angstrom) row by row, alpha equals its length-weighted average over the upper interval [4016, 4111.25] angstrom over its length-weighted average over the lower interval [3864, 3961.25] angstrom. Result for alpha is 1.76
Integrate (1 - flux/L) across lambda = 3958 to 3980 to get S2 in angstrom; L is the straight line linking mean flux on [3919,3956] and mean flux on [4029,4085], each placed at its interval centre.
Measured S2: 5.15 angstrom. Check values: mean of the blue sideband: 1.38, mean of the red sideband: 2.47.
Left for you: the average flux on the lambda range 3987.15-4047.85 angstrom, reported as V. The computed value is 2.5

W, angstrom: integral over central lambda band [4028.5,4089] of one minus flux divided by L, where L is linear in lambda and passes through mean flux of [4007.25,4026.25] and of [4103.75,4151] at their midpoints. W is 1.0 angstrom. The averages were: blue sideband 2.57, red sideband 2.44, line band 2.48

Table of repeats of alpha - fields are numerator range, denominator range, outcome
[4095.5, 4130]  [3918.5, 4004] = 1.58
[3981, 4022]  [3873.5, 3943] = 1.74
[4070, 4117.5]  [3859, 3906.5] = 1.81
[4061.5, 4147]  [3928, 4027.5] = 1.38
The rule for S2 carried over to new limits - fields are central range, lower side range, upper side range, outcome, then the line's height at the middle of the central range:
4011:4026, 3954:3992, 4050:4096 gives -4.3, 2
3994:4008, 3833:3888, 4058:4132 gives -3.9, 1.95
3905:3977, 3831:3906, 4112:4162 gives 9.1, 1.64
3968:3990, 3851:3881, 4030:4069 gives 3.5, 2.03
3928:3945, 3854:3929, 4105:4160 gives 6.8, 1.7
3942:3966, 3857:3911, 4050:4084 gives 3.4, 1.86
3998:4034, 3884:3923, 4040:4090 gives -4.8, 2.25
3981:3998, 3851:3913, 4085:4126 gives -2.9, 1.94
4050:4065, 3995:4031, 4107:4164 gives 0.6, 2.5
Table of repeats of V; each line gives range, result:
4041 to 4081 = 2.44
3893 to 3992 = 1.58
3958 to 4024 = 2.05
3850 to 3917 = 1.51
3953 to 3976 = 1.3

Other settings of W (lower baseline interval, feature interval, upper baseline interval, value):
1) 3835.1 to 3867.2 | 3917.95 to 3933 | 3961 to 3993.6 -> 1.28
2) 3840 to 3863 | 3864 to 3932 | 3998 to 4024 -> 4.31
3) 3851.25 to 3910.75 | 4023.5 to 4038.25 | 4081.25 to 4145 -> -3.00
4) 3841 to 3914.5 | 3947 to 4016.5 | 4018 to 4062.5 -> 6.24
